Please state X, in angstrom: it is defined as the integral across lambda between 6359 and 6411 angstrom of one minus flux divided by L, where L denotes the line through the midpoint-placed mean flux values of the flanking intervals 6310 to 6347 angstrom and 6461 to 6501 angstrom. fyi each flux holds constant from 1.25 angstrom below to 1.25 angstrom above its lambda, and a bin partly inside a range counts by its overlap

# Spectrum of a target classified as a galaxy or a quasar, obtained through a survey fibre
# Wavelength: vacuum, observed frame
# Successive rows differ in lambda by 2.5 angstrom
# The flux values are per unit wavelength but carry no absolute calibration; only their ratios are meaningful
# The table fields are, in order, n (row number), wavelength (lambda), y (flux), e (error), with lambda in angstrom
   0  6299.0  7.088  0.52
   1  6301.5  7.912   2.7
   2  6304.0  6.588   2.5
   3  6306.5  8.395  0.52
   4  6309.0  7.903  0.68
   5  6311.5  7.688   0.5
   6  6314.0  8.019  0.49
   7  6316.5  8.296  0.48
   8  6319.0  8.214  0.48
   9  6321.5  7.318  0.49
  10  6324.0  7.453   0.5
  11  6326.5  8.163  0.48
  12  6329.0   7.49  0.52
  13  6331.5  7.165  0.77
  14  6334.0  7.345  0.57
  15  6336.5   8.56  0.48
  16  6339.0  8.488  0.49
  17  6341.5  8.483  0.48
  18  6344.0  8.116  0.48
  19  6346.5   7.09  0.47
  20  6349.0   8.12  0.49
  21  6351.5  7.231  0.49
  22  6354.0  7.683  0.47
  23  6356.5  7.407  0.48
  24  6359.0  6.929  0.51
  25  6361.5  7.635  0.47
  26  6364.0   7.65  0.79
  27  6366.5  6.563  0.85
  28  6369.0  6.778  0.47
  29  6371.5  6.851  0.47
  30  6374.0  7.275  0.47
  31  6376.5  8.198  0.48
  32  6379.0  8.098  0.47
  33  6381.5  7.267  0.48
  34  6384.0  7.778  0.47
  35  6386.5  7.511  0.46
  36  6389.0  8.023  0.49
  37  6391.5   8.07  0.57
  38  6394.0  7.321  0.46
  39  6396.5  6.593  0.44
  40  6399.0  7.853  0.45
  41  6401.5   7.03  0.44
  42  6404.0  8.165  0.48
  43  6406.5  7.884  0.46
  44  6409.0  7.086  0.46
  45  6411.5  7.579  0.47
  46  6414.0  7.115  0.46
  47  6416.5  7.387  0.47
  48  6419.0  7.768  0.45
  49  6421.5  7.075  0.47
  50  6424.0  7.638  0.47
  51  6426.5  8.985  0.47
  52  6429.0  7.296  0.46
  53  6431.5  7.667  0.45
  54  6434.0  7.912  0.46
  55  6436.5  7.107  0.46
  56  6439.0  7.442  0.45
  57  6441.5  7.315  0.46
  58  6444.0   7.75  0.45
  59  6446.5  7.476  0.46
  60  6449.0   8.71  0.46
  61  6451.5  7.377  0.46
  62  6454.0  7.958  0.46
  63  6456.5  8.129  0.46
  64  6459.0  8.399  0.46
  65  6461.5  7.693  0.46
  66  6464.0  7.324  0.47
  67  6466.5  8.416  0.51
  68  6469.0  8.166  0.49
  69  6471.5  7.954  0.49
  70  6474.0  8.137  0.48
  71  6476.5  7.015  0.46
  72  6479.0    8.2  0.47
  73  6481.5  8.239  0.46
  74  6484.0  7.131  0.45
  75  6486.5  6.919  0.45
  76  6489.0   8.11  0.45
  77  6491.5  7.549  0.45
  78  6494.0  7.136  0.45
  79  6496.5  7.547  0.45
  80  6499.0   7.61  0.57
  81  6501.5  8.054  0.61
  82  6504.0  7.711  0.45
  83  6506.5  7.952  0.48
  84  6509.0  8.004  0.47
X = 2.27 angstrom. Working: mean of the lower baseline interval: 7.88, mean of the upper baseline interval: 7.7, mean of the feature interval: 7.47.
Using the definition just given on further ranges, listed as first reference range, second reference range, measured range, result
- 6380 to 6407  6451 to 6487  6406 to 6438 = 0.5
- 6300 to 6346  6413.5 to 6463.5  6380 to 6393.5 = 0.1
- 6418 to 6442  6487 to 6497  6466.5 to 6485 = -0.8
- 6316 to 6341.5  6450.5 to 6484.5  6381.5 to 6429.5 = 1.8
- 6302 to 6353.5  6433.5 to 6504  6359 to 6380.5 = 1.2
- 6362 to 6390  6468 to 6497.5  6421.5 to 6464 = -1.0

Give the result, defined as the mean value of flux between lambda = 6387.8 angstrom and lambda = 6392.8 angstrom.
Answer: 8.04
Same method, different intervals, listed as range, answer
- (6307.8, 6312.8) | 7.8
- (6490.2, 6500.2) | 7.46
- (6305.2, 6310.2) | 8.14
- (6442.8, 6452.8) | 7.83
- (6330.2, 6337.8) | 7.69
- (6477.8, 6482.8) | 8.21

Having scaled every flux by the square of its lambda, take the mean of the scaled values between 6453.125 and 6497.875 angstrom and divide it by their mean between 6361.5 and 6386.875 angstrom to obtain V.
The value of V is 1.1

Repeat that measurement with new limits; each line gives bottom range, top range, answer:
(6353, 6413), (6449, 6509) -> 1.08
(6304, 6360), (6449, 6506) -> 1.05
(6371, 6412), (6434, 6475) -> 1.05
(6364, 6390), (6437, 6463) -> 1.07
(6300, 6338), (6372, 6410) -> 1.00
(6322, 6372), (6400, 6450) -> 1.03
